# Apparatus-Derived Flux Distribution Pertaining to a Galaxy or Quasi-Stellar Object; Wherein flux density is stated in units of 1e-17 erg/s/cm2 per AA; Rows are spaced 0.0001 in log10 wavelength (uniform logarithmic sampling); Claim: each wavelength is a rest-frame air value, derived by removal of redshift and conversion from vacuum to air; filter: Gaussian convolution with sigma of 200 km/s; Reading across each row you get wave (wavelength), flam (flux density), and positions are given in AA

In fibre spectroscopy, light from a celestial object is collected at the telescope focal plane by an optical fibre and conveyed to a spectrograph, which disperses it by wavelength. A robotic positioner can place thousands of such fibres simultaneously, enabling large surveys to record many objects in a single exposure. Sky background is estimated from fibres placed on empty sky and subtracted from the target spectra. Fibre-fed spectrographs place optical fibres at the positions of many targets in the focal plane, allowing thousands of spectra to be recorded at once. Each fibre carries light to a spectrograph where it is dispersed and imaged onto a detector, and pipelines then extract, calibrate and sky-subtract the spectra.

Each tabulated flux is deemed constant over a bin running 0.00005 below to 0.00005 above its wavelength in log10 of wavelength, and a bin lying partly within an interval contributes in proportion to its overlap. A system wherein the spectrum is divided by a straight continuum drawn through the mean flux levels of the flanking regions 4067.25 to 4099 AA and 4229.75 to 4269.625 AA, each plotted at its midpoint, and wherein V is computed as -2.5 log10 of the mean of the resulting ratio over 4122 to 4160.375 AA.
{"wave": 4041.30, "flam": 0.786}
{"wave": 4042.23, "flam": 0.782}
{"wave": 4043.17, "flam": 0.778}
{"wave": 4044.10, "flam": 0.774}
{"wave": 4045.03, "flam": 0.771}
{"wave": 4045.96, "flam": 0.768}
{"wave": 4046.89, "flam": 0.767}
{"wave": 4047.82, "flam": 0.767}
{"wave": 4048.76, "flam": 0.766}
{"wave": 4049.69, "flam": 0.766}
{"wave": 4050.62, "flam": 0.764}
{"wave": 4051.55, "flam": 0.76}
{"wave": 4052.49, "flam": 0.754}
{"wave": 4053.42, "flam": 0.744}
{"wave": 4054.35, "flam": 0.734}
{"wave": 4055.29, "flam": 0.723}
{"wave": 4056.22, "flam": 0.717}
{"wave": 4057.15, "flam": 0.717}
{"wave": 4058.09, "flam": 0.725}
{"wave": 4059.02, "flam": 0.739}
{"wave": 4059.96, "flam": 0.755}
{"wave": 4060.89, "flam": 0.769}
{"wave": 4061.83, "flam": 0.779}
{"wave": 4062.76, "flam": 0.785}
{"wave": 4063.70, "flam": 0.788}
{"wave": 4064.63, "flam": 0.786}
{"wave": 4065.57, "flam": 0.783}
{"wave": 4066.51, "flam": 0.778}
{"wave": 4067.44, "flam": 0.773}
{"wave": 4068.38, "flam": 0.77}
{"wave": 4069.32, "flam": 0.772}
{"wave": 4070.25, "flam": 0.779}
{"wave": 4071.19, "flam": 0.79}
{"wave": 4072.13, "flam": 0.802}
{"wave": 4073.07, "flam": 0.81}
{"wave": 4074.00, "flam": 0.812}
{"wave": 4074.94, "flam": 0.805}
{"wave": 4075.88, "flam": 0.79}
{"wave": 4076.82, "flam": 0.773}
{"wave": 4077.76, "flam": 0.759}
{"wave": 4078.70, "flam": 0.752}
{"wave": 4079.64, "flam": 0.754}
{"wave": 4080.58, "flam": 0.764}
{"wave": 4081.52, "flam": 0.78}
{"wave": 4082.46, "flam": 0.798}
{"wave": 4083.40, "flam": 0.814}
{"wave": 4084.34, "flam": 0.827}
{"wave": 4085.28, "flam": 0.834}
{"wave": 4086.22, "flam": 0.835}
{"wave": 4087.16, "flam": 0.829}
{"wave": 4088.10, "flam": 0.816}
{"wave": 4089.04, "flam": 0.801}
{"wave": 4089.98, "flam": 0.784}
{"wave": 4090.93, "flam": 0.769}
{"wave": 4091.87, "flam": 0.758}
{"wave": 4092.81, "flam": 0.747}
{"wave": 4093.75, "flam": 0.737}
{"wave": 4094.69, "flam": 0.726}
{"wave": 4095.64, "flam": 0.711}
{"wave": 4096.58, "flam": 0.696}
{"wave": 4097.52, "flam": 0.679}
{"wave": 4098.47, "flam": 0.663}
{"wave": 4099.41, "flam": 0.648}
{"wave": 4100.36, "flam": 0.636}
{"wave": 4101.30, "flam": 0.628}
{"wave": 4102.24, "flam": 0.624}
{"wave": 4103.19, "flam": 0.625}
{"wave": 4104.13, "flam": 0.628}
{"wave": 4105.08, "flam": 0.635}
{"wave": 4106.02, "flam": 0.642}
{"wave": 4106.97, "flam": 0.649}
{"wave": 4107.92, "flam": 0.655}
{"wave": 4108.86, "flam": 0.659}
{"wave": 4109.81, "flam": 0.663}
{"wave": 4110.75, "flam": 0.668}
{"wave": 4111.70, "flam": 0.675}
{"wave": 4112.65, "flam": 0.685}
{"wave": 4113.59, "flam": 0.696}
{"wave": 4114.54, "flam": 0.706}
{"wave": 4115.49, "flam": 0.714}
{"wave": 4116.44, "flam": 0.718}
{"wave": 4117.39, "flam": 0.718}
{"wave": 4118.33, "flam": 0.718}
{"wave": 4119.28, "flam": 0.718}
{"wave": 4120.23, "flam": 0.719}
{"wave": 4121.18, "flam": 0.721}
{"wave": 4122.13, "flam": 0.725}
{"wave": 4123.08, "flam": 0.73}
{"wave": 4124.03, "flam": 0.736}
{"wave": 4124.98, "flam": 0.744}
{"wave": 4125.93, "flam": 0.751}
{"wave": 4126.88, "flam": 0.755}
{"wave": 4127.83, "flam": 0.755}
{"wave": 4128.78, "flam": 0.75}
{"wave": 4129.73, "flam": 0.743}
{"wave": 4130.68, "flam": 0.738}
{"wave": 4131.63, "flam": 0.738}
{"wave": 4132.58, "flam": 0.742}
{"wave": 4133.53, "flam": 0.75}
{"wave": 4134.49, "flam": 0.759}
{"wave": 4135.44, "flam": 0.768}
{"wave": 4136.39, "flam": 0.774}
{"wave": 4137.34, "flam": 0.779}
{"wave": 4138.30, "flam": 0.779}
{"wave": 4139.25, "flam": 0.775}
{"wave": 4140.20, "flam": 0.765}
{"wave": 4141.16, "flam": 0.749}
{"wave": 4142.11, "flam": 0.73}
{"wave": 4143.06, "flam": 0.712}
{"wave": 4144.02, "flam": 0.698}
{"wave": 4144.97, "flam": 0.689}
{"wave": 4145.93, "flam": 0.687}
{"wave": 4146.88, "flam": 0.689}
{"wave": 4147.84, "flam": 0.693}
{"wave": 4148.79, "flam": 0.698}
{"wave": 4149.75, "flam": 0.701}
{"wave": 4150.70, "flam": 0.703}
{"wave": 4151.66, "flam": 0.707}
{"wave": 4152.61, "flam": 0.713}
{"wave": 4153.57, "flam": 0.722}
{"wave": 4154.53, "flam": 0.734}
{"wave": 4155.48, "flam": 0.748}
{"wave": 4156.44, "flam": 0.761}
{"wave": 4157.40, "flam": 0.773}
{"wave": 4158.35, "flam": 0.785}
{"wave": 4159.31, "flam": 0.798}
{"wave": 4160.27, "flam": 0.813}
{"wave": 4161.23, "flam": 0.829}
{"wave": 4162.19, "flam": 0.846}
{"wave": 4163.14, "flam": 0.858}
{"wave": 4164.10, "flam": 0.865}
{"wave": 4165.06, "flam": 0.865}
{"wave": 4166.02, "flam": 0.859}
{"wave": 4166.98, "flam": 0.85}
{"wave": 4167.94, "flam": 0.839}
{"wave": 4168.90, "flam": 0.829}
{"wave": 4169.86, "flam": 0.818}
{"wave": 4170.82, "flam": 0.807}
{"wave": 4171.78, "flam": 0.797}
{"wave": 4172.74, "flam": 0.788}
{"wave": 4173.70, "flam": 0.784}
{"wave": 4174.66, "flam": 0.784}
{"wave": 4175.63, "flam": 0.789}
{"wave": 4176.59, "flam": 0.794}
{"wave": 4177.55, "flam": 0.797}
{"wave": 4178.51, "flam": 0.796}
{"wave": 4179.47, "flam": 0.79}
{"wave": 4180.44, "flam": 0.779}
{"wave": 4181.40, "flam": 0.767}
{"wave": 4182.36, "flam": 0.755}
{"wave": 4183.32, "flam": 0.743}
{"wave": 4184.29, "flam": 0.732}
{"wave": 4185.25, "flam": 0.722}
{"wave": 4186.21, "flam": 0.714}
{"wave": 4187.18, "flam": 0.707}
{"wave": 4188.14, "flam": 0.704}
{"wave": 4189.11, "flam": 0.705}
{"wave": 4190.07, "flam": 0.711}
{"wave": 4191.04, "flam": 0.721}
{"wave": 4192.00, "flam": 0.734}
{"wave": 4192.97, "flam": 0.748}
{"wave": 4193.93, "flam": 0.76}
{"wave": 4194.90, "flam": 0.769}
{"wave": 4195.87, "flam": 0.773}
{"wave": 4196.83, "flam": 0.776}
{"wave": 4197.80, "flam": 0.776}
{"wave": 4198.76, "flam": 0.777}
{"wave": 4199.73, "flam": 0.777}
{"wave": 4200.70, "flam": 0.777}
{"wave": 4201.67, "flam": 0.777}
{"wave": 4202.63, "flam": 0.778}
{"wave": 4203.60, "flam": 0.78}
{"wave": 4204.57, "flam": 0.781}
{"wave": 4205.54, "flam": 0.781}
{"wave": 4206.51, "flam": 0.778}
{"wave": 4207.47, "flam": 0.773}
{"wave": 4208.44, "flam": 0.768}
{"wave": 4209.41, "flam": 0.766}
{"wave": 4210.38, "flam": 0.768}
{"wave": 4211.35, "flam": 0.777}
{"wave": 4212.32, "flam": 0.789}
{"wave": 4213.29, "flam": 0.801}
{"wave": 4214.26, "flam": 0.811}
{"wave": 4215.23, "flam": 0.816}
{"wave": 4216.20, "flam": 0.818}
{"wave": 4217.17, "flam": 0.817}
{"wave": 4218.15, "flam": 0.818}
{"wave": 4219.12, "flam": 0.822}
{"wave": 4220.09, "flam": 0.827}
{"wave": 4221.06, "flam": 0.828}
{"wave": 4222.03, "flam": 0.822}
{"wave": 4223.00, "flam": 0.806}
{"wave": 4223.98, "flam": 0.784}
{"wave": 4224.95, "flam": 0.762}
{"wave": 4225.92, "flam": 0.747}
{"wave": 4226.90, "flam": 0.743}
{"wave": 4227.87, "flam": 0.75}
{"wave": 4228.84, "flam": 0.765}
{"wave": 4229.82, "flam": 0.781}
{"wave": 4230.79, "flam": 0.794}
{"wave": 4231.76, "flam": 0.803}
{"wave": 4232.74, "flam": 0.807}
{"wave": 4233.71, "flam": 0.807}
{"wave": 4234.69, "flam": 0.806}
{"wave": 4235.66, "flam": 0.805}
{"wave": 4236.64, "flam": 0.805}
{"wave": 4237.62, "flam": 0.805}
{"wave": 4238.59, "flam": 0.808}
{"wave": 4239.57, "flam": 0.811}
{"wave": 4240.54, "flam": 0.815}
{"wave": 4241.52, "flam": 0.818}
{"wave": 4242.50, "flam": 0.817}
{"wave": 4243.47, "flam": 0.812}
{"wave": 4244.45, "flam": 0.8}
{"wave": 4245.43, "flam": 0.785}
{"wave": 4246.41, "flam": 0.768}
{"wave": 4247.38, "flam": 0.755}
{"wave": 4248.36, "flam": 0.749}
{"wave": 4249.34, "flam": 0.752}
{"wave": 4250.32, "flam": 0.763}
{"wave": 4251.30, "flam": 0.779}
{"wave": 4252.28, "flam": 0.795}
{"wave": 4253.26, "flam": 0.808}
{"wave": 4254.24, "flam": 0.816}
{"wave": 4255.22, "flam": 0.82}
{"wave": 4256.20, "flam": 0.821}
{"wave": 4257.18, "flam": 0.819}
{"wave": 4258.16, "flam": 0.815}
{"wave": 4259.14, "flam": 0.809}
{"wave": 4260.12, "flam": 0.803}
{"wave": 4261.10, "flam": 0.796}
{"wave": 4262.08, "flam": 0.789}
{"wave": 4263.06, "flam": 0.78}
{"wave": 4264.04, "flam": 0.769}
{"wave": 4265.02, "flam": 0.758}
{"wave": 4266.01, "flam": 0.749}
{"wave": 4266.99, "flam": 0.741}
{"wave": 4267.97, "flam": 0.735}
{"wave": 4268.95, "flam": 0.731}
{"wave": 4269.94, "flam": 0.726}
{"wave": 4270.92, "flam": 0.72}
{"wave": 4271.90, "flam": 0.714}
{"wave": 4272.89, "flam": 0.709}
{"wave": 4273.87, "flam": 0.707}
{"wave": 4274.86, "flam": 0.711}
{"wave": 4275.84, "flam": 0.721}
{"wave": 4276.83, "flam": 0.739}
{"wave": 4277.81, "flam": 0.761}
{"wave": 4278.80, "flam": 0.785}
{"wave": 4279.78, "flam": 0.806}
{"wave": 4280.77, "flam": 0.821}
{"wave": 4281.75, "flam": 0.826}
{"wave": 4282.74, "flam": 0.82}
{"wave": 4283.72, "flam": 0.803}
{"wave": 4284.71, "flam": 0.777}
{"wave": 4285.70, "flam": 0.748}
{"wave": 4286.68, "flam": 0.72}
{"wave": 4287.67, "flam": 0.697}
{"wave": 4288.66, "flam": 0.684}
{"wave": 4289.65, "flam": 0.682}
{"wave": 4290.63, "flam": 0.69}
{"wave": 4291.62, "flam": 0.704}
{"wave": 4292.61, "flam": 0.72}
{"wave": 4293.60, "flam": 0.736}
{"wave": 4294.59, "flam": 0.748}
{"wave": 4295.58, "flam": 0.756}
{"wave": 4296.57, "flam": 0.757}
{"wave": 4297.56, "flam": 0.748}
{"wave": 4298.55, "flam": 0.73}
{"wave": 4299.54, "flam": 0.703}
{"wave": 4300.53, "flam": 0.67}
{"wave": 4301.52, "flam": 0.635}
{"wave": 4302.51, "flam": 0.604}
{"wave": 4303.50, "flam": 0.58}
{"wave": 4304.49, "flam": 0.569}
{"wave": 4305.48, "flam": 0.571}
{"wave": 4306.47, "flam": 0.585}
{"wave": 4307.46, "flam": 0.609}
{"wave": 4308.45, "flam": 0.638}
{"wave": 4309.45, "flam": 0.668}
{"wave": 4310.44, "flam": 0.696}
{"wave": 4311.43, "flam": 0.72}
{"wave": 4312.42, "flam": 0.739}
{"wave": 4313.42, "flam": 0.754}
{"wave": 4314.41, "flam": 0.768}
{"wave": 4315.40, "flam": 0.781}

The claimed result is 0.06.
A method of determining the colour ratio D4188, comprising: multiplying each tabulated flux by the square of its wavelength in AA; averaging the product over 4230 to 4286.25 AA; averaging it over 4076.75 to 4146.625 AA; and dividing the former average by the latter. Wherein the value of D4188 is 1.2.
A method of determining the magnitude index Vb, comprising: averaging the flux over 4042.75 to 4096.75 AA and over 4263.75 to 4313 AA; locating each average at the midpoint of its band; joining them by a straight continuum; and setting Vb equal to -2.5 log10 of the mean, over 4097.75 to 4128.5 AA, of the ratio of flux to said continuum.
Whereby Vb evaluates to 0.11 mag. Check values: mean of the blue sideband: 0.772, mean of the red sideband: 0.714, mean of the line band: 0.688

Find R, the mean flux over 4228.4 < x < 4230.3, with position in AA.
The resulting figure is 0.771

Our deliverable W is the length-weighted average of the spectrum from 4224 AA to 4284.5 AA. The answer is 0.779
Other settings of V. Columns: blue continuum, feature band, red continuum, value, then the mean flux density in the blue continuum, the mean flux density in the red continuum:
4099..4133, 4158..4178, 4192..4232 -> -0.10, 0.696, 0.784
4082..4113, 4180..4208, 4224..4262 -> 0.02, 0.713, 0.792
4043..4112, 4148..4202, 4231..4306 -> -0.03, 0.745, 0.755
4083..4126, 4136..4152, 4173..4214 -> 0.02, 0.714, 0.764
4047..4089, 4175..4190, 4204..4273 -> 0.04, 0.776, 0.786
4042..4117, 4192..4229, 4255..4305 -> -0.06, 0.742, 0.74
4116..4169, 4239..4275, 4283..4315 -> -0.09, 0.755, 0.695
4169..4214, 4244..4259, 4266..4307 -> -0.08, 0.768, 0.717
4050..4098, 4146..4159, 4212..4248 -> 0.08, 0.77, 0.798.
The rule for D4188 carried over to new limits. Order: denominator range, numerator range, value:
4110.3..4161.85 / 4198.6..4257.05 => 1.13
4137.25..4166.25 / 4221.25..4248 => 1.09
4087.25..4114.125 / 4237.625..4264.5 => 1.24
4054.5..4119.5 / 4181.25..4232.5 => 1.11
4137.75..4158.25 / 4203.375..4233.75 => 1.13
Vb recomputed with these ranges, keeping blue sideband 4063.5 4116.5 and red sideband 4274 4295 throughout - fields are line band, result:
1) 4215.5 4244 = -0.08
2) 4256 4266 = -0.07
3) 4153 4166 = -0.09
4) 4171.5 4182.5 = -0.06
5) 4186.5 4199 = 0.00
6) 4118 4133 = 0.00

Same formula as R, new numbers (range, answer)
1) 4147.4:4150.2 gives 0.698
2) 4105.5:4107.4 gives 0.645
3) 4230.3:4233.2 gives 0.802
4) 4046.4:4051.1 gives 0.767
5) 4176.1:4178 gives 0.797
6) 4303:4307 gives 0.577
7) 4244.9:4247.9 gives 0.77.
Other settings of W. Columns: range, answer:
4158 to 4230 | 0.784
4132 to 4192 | 0.763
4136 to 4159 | 0.732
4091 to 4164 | 0.722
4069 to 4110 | 0.738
